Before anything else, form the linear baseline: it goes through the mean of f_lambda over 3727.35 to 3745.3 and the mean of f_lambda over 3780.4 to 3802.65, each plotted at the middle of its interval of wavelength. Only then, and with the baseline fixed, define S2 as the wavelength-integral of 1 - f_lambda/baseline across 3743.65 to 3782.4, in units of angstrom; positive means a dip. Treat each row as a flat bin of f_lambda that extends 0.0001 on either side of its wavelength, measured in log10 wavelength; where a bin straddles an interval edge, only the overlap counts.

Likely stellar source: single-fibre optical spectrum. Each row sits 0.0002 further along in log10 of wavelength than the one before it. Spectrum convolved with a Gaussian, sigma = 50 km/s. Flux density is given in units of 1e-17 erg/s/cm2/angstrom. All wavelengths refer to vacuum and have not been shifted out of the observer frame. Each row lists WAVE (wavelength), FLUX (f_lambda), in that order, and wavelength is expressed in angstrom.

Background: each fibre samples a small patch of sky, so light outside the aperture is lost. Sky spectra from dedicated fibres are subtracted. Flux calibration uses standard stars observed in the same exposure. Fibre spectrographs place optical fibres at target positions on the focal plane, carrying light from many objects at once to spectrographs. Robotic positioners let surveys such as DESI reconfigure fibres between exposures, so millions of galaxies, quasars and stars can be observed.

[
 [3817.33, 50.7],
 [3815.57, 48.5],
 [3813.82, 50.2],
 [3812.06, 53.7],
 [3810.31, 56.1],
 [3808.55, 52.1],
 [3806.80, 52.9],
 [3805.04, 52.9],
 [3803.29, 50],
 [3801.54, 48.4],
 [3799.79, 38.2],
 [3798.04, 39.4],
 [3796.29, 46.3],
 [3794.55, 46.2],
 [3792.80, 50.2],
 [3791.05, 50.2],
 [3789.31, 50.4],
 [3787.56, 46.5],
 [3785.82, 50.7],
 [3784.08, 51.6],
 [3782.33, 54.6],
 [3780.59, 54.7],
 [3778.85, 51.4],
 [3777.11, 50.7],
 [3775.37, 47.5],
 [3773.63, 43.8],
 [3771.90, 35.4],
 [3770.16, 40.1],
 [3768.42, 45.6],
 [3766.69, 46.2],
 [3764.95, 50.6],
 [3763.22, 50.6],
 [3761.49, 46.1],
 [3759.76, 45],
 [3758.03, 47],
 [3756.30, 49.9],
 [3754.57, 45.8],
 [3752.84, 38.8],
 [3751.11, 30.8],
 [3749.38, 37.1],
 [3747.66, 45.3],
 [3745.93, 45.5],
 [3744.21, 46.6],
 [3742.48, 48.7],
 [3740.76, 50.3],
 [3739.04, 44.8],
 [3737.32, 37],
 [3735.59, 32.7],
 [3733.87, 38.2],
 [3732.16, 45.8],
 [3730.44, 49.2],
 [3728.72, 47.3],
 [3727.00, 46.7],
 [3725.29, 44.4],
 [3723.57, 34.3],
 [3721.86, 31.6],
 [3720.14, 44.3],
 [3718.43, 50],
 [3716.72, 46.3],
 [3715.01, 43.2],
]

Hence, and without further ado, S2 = 0.55 angstrom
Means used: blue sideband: 44.1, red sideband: 48.1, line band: 45.4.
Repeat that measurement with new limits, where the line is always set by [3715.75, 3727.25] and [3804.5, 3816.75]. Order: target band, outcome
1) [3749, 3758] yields 0.9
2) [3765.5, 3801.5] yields 1.6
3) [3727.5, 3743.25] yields 0.0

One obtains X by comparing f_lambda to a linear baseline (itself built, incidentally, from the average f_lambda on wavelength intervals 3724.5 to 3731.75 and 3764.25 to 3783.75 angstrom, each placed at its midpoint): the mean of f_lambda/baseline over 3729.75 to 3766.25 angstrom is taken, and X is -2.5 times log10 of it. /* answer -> 0.07 mag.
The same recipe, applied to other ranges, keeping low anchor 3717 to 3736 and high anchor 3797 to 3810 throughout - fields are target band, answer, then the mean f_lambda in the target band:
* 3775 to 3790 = -0.099 mag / 51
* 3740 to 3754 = 0.028 mag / 42.9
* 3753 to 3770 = -0.040 mag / 46.8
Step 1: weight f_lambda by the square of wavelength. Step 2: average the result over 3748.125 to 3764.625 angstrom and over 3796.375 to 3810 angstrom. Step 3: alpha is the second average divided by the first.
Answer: 1.1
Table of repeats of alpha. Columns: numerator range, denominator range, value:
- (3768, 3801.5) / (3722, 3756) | 1.14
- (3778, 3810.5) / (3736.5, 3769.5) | 1.13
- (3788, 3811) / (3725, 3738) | 1.18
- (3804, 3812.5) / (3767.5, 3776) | 1.29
